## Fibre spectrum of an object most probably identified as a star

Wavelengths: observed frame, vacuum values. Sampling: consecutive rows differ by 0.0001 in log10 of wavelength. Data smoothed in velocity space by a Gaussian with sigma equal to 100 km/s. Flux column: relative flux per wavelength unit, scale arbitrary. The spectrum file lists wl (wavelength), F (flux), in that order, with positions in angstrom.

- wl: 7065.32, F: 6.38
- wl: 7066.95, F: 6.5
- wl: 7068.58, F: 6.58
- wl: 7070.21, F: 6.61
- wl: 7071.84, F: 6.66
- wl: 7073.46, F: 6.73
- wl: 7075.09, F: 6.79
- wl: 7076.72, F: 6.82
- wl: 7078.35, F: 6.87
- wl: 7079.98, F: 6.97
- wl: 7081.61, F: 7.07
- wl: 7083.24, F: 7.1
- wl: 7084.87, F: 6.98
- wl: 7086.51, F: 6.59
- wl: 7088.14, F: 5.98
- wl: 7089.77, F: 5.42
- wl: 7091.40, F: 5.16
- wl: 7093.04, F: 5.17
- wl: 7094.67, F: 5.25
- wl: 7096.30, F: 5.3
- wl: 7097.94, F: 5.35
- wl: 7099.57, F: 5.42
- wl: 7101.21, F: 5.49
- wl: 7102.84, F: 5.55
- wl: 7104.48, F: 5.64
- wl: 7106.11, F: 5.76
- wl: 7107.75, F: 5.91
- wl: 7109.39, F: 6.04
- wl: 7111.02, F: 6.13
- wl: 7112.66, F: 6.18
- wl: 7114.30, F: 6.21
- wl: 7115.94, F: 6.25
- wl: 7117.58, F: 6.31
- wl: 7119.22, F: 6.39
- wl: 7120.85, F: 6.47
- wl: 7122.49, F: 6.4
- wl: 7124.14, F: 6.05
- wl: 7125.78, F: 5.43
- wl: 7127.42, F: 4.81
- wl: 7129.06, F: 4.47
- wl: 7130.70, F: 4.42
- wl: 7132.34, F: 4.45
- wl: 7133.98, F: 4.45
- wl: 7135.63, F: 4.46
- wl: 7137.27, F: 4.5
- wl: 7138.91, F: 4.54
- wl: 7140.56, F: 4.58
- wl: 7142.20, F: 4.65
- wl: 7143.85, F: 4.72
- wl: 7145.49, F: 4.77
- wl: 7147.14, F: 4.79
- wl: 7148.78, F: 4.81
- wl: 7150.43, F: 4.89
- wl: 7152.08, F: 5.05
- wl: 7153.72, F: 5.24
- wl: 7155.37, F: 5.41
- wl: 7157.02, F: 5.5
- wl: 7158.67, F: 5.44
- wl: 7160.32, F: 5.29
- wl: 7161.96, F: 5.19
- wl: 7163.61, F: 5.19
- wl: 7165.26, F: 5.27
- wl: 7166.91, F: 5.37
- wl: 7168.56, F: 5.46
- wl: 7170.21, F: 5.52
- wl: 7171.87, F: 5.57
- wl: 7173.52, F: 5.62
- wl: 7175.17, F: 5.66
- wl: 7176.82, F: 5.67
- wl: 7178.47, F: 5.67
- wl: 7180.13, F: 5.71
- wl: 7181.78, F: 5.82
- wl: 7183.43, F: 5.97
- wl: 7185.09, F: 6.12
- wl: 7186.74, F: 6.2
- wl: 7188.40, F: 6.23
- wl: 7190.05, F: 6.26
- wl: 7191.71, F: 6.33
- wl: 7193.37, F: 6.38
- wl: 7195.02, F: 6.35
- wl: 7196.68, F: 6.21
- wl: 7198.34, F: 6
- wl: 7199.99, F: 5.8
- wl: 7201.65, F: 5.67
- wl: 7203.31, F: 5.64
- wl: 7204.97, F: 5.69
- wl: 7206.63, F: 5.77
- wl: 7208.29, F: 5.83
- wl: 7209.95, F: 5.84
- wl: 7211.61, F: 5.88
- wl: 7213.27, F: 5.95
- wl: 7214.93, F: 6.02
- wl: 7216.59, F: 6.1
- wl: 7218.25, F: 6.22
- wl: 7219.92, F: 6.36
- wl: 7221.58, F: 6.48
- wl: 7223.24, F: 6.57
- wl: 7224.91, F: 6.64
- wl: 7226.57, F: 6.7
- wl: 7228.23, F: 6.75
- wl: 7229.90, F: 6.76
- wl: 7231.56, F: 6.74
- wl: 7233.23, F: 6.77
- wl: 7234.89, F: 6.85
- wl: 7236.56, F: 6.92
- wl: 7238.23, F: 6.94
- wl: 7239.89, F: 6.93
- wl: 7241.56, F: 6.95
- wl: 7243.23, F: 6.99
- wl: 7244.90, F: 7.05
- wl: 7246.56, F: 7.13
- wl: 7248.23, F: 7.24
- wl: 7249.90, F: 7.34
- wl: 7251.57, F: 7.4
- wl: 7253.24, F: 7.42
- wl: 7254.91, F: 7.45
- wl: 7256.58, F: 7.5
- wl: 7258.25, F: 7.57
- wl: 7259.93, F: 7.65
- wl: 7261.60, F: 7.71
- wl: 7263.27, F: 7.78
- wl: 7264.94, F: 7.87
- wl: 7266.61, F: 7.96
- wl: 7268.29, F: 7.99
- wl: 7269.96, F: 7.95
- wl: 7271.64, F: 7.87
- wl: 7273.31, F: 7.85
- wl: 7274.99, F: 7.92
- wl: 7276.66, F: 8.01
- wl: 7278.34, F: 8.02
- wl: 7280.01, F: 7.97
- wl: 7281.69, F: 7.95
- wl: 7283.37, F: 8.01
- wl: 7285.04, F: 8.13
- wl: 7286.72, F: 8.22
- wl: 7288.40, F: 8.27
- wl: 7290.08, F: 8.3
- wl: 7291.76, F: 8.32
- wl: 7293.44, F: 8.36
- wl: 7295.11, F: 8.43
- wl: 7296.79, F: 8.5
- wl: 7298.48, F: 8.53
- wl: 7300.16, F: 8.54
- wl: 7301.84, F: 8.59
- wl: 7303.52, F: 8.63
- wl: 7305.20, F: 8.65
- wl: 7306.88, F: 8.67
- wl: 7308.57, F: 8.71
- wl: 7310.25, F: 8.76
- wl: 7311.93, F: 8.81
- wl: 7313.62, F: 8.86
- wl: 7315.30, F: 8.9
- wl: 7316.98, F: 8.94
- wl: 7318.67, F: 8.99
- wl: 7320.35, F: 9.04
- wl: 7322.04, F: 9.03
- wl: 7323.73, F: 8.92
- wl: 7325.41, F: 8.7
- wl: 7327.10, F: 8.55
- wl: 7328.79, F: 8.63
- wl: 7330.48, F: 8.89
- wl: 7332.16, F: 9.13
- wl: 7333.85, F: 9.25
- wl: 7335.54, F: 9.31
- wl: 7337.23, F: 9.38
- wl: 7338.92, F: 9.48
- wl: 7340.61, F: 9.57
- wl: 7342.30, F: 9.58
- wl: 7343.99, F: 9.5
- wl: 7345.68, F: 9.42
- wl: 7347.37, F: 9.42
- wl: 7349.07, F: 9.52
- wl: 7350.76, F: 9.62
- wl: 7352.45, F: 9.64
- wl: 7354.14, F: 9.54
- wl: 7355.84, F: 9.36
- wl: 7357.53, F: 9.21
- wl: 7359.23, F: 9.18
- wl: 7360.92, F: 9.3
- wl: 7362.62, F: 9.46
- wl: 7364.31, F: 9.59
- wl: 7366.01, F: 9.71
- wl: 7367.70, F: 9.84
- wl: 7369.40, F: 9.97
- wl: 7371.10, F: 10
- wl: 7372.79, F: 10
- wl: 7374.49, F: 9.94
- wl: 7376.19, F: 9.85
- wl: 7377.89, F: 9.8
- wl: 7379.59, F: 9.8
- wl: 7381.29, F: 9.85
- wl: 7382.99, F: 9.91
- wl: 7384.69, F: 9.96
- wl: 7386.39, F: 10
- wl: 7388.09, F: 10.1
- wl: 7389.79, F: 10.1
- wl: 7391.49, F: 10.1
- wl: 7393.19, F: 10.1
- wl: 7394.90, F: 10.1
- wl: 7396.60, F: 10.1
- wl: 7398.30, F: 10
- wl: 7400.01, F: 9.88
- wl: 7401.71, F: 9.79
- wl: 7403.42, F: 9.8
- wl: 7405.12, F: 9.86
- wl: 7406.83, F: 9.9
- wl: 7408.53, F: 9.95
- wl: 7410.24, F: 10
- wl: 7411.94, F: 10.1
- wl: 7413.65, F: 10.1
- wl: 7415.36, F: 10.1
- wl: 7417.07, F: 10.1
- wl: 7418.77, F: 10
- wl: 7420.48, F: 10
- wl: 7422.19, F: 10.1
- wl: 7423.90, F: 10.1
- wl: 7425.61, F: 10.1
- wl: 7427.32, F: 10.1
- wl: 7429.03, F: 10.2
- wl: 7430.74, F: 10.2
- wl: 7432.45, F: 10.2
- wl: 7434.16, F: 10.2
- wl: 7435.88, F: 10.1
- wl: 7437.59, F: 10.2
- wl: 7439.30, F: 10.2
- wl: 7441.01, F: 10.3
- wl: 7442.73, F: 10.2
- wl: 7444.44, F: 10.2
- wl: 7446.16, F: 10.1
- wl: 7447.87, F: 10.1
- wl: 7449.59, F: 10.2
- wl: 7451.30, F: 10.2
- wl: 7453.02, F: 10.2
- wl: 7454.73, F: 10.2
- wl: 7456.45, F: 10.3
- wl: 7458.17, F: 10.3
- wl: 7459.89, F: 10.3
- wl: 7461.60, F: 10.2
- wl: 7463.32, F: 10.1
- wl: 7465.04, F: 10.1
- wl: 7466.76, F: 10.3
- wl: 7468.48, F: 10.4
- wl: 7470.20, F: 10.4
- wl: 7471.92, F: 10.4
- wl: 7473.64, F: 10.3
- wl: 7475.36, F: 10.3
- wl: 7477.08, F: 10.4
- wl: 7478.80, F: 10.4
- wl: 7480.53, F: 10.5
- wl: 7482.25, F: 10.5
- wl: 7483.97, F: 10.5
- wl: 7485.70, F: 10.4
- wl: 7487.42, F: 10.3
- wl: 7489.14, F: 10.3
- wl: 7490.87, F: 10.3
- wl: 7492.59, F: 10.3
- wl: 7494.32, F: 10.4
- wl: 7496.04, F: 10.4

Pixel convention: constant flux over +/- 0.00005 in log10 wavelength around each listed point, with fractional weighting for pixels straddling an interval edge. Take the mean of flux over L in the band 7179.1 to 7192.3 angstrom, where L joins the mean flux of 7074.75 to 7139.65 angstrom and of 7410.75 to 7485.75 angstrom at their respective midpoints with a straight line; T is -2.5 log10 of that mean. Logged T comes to 0.12 mag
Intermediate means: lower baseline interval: 5.76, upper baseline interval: 10.2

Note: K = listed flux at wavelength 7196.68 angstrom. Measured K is 6.21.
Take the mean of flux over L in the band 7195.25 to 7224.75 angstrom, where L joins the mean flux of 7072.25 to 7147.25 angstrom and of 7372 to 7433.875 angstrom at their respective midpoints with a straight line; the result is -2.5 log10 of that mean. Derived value 0.19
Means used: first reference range 5.68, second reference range 10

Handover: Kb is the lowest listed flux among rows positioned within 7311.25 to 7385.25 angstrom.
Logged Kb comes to 8.55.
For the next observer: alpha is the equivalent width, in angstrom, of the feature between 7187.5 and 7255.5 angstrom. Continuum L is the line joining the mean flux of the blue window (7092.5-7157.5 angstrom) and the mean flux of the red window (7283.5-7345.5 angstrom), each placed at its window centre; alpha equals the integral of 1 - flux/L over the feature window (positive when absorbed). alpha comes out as 5.8 angstrom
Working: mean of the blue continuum 5.33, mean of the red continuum 8.81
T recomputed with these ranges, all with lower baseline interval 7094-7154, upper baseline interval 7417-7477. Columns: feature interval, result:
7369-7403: -0.08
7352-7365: -0.06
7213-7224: 0.08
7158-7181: 0.10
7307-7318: -0.08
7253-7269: -0.04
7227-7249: 0.02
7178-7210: 0.07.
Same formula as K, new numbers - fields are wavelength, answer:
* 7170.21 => 5.52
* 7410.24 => 10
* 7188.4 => 6.23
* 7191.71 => 6.33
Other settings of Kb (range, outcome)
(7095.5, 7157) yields 4.42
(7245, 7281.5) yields 7.13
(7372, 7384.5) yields 9.8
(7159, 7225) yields 5.19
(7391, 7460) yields 9.79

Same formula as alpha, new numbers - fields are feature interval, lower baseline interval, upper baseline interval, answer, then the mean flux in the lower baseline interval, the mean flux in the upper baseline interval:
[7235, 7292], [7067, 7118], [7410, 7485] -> 3.3 angstrom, 6.14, 10.2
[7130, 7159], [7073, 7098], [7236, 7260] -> 7.9 angstrom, 6.24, 7.22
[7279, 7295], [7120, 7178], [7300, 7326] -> 0.1 angstrom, 5.15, 8.81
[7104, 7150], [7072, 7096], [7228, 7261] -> 8.5 angstrom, 6.34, 7.13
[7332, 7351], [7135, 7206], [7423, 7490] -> -2.5 angstrom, 5.48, 10.3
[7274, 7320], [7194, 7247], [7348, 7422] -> -2.6 angstrom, 6.39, 9.84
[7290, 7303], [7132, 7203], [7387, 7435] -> -1.0 angstrom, 5.42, 10.1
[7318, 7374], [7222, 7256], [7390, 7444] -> -3.3 angstrom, 6.98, 10.1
